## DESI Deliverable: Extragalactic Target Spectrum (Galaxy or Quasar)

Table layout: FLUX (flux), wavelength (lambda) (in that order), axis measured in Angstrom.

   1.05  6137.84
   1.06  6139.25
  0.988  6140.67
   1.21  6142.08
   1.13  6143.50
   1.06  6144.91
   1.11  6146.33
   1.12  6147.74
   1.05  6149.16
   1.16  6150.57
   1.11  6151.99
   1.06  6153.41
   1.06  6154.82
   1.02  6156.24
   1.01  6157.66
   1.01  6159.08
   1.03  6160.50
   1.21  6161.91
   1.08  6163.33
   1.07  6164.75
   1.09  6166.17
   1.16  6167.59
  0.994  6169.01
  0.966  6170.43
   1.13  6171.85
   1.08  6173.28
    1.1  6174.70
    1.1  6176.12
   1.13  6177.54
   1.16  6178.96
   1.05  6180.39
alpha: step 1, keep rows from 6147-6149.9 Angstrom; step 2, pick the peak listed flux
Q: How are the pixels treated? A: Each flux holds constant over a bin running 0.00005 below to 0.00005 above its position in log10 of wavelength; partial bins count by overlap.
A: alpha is 1.12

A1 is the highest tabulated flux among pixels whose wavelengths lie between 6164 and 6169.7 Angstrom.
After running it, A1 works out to 1.16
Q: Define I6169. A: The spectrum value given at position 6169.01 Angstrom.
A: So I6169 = 0.994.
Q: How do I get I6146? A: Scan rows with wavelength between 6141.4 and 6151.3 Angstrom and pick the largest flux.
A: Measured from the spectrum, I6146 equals 1.21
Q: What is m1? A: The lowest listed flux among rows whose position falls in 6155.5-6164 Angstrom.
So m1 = 1.01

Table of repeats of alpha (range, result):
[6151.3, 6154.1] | 1.11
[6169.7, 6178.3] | 1.13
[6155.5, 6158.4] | 1.02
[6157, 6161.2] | 1.03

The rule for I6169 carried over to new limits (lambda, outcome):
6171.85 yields 1.13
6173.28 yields 1.08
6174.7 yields 1.1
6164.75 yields 1.07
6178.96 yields 1.16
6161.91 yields 1.21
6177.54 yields 1.13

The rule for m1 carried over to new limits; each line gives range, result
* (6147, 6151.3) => 1.05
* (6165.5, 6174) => 0.966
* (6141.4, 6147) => 1.06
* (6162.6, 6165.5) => 1.07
